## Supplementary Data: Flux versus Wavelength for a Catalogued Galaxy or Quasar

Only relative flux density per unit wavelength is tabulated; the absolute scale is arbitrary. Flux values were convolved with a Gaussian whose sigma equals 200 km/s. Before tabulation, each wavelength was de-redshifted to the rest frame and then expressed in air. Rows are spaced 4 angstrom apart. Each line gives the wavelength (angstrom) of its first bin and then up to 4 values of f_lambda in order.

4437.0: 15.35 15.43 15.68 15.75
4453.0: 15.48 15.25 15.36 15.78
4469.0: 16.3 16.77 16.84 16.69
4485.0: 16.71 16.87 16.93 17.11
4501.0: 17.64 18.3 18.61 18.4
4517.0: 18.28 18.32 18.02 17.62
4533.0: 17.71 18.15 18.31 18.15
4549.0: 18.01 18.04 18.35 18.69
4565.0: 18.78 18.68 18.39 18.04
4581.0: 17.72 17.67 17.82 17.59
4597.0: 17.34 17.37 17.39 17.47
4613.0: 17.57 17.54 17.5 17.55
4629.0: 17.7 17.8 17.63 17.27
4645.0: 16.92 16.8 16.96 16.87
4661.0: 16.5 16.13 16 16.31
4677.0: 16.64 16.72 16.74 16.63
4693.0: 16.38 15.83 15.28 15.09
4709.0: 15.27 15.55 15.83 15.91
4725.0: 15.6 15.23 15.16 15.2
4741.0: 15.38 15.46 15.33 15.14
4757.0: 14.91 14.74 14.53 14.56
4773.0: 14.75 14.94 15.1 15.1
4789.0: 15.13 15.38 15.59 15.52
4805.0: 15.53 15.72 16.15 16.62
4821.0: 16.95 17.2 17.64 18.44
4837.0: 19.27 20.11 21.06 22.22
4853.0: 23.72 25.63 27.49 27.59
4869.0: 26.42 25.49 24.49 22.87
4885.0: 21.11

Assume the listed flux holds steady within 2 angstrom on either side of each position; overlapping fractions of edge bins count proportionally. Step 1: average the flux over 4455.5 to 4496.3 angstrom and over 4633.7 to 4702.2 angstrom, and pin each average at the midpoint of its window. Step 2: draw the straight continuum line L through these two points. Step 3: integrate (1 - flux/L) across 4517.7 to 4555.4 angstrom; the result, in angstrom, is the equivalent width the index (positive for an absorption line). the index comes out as -3.65 angstrom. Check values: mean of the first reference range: 16.4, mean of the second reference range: 16.6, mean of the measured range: 18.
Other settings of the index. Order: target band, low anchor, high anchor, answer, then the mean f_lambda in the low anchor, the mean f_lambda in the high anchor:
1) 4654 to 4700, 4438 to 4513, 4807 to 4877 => 6.41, 16.6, 21.1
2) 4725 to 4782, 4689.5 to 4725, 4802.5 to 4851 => 5.28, 15.7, 18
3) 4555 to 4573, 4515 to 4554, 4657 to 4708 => -0.93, 18.1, 16.2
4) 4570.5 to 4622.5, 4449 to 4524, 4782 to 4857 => -1.26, 17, 17.8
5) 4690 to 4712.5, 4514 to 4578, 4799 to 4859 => 3.54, 18.2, 18.8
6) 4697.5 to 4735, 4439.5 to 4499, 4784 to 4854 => 3.76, 16.2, 17.6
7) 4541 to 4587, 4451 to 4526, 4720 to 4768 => -4.89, 17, 15.2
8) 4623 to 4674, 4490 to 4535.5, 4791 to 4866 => 4.14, 17.9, 19.2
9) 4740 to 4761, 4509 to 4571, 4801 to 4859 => 3.96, 18.2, 18.9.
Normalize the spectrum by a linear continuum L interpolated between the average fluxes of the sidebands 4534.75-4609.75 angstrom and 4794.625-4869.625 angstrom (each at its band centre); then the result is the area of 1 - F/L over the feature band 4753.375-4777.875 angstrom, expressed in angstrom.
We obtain 5.8 angstrom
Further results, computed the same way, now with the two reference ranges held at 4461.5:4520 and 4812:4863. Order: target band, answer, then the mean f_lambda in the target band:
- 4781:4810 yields 6.57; 15.4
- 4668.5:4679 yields 1.37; 16.4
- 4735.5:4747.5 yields 2.51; 15.4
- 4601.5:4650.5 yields 2.57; 17.4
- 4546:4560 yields -0.33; 18.2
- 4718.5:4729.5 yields 2.07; 15.6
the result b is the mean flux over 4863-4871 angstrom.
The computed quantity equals 27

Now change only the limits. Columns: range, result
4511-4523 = 18.3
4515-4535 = 18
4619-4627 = 17.5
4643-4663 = 16.8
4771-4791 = 15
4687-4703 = 16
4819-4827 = 17.1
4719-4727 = 15.8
